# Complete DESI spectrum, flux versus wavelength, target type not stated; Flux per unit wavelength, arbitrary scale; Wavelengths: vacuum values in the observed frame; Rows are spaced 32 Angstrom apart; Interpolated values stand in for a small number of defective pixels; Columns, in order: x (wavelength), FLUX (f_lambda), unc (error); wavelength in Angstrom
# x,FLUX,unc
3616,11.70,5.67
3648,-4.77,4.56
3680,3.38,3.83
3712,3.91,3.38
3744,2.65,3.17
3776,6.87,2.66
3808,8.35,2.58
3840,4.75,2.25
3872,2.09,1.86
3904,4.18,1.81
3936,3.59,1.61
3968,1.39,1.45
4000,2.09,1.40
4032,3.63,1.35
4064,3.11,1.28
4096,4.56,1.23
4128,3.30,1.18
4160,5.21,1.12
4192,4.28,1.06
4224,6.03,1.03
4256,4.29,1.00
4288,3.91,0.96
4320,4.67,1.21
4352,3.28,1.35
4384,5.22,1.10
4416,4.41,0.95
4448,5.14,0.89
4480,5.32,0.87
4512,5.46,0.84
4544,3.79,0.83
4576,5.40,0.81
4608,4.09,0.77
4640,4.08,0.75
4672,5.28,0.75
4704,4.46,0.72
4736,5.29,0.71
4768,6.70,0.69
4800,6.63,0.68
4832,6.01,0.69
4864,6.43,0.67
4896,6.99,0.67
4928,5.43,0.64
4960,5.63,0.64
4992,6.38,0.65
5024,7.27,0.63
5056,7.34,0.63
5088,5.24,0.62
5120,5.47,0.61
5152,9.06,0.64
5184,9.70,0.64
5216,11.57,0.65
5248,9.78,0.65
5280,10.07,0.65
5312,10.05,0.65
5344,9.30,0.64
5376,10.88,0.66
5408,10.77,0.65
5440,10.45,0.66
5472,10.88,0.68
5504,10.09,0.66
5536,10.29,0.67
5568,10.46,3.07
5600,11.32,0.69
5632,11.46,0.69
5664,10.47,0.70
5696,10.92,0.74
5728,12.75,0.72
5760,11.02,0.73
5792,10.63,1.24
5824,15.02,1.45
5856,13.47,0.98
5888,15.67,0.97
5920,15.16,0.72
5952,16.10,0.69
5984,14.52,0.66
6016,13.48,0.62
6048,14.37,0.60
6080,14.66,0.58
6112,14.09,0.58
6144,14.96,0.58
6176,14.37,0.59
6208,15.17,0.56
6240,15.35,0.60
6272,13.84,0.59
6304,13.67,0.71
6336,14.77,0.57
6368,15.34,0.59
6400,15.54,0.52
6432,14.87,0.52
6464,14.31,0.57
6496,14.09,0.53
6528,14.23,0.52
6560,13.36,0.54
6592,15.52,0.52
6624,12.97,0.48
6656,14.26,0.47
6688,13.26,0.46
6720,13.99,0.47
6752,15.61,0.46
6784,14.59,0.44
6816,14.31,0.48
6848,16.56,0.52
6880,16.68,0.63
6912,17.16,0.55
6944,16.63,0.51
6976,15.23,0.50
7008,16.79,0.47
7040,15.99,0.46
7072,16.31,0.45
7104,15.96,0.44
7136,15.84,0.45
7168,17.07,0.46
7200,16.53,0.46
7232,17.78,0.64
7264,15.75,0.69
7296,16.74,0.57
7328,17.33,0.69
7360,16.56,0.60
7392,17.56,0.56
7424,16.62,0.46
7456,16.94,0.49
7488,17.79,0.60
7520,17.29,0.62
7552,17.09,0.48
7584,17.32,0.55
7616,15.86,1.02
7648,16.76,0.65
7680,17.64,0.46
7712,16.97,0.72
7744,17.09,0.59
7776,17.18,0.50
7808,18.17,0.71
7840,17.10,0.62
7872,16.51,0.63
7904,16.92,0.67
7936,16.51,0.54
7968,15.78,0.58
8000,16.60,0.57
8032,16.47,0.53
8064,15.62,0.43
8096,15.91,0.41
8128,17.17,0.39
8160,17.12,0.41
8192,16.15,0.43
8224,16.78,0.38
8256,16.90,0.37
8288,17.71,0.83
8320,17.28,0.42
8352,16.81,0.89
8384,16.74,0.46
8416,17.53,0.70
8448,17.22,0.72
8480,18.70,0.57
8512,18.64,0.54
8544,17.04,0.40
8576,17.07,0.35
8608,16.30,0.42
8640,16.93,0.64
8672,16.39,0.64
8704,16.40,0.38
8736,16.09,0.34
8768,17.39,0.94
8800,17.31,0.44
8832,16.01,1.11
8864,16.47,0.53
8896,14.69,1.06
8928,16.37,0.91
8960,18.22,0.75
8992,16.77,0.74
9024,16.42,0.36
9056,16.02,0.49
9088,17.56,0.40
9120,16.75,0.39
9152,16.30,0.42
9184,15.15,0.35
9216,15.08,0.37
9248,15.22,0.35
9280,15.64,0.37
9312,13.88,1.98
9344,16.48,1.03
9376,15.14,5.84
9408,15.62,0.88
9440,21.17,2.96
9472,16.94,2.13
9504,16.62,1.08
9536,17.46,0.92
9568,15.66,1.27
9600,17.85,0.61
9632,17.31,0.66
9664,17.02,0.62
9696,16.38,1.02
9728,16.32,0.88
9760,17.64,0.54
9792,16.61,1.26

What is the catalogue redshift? 0.291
